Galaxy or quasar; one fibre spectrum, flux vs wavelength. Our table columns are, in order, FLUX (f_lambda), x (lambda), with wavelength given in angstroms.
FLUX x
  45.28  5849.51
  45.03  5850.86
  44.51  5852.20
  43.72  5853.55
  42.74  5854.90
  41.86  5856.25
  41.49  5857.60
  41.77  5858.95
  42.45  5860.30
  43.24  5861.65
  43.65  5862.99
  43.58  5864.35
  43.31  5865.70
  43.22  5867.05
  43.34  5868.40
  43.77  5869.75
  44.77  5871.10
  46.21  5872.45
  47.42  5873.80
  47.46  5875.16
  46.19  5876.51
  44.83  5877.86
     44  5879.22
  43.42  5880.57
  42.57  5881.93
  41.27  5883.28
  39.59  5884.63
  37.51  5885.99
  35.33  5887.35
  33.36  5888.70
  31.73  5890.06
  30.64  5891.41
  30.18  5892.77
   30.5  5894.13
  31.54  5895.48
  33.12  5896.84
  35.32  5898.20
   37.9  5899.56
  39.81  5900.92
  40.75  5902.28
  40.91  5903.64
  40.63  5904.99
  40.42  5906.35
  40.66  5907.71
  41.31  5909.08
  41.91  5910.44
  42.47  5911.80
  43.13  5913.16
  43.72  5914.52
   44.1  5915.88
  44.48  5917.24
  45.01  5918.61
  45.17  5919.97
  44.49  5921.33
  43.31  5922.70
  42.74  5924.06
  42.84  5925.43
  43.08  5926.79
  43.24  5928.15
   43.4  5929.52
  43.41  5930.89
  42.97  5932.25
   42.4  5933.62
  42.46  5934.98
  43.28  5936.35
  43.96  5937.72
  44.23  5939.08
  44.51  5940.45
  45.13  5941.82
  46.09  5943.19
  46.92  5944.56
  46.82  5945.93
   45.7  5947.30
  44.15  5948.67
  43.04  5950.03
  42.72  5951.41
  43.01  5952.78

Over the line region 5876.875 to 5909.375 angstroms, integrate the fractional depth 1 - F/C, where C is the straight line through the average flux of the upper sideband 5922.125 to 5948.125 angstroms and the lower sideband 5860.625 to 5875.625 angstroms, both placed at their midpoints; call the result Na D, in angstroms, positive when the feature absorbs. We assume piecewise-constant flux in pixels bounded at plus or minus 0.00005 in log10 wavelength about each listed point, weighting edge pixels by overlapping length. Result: 4.7 angstroms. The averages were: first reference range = 44.5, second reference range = 44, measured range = 37.8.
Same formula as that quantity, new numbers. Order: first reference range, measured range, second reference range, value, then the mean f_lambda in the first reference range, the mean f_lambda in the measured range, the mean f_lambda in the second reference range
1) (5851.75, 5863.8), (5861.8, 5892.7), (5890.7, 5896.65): -4.3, 42.8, 41.5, 30.9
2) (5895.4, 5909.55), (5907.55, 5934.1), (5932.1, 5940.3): -1.3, 38.6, 43.2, 43.3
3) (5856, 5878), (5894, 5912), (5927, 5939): 2.1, 44.1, 38.5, 43.2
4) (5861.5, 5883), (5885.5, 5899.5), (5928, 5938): 3.5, 44.4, 33.1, 43.1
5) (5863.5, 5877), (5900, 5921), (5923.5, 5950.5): 1.0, 44.9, 42.3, 44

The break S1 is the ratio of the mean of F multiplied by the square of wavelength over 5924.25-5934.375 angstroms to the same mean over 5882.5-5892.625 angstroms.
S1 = 1.2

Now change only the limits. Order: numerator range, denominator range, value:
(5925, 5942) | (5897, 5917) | 1.07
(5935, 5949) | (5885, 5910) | 1.26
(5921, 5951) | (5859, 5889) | 1.05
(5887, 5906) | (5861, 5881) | 0.80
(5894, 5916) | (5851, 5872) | 0.93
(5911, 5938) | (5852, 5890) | 1.04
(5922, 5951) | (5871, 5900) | 1.16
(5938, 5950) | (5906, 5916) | 1.09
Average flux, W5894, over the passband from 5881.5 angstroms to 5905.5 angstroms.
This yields 36.2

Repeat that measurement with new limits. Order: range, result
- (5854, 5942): 41.5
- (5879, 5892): 37.8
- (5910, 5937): 43.4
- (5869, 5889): 42.7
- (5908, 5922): 43.5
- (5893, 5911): 37.8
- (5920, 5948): 44.1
